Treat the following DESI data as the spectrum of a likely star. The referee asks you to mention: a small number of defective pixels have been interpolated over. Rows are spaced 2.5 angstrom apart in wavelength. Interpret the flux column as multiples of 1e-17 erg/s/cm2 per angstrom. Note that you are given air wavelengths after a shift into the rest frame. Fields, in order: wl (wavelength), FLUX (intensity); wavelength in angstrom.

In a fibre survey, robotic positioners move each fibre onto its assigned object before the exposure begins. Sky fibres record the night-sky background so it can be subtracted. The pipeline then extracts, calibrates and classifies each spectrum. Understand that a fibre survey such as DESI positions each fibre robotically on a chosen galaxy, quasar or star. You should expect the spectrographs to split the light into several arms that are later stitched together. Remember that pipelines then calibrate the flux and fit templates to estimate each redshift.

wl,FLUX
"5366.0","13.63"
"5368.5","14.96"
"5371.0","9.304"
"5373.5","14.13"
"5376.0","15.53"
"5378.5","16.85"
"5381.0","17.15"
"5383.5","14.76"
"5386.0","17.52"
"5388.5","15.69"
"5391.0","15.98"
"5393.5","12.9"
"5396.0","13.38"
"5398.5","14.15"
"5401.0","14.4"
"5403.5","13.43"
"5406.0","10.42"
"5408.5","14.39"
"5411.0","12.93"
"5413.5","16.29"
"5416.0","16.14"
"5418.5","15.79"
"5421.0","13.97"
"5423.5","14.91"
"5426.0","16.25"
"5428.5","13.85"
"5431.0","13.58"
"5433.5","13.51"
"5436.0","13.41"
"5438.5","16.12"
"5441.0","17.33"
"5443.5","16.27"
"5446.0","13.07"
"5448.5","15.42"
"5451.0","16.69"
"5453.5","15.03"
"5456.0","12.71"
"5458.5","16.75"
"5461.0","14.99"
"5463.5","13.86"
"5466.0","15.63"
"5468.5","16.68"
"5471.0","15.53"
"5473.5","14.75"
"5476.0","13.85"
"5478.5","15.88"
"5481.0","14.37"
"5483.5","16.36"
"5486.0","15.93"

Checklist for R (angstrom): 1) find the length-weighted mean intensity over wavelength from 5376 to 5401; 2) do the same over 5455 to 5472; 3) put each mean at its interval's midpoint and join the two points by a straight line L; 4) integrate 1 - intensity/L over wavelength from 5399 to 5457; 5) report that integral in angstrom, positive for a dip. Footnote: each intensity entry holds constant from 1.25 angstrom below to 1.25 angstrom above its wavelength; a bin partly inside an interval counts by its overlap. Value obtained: 2.5 angstrom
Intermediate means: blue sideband 15.3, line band 14.6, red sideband 15.2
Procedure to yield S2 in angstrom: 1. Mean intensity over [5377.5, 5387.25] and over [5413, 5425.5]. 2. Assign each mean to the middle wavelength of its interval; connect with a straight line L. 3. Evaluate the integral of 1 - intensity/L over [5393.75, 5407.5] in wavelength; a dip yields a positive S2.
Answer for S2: 2.4 angstrom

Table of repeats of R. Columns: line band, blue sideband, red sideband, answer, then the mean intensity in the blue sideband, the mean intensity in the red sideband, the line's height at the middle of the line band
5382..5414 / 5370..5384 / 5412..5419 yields 2.25 angstrom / 14.7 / 16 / 15.4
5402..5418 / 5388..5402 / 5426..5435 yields 0.19 angstrom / 14.3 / 14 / 14.2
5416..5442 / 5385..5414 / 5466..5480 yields -0.43 angstrom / 14.2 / 15.3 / 14.7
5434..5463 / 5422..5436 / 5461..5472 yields -0.60 angstrom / 14.3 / 15.4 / 14.9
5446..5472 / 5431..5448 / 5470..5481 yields -0.56 angstrom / 14.9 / 14.9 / 14.9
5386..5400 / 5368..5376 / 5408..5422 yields -0.75 angstrom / 13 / 15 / 14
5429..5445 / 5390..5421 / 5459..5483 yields -0.34 angstrom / 14.2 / 15.2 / 14.6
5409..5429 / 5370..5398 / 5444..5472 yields -0.05 angstrom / 14.9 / 15.2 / 15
